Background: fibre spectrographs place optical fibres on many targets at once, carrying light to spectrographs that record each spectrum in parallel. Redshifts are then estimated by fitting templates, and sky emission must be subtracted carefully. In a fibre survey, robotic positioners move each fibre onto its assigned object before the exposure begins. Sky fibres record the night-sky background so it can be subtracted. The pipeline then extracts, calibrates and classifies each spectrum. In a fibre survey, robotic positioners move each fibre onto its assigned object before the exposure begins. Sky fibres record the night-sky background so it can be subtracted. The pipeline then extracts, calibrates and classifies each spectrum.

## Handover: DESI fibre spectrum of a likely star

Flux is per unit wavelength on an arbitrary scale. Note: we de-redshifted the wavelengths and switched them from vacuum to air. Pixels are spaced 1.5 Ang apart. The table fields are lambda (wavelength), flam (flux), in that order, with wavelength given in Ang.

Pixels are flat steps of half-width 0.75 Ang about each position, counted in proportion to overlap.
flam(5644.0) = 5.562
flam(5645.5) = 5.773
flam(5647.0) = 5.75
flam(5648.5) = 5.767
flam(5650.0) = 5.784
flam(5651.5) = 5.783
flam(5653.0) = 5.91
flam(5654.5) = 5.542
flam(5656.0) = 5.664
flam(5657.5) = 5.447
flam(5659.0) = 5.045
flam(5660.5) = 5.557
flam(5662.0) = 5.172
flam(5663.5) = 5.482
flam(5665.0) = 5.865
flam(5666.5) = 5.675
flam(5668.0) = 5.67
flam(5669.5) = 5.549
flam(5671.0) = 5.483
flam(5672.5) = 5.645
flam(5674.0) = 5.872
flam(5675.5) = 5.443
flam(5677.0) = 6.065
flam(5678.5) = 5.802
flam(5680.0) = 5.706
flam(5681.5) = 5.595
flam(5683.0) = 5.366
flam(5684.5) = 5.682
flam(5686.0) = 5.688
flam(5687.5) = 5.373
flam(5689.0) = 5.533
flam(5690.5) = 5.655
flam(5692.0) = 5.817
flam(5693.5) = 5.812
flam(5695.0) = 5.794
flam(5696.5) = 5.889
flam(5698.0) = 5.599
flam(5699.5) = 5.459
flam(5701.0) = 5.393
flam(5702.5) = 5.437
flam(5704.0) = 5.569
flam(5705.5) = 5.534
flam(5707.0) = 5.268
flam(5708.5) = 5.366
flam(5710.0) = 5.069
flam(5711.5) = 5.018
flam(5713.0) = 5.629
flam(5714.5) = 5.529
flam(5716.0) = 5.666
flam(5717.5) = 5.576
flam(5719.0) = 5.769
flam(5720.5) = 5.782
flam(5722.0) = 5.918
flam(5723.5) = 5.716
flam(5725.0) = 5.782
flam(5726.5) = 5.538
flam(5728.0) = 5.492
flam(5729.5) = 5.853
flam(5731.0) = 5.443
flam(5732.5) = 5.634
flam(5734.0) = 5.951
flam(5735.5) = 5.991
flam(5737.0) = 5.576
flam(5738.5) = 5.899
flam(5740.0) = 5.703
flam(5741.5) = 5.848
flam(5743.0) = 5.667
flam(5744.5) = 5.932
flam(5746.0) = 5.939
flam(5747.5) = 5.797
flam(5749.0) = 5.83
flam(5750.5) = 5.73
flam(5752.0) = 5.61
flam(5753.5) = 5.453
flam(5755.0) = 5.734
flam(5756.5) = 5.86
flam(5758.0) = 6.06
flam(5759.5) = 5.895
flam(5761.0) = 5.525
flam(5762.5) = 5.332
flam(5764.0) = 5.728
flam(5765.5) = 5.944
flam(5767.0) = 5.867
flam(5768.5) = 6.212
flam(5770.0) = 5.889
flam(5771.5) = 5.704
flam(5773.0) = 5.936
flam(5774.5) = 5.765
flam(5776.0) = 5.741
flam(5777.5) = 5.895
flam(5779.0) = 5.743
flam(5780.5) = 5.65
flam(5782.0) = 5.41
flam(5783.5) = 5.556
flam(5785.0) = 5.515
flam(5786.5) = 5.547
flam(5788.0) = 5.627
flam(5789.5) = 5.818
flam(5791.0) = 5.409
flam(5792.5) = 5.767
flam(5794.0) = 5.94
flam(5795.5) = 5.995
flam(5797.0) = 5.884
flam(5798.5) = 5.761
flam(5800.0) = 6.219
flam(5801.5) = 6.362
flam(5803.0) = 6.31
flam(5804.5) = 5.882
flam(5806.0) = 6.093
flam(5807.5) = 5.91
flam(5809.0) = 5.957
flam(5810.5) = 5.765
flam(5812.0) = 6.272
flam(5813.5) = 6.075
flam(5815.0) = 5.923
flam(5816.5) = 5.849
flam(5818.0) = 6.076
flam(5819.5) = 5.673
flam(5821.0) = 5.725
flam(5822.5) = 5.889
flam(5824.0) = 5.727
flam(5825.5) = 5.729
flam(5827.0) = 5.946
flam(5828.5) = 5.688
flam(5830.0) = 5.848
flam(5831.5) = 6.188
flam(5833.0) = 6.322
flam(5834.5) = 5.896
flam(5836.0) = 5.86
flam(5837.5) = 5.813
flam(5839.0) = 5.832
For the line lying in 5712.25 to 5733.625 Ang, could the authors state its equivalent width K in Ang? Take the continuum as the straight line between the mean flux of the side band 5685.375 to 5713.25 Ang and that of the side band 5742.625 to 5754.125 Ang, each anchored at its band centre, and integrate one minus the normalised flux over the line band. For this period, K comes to -0.2 Ang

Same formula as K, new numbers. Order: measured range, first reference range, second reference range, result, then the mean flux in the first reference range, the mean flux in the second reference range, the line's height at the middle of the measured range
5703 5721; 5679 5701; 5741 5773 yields 0.7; 5.63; 5.79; 5.69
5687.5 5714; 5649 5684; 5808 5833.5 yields 0.8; 5.62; 5.92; 5.68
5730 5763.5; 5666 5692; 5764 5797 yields -0.2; 5.64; 5.76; 5.72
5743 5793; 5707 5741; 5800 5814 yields 1.1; 5.63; 6.08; 5.87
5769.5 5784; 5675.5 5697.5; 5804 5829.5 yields 0.3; 5.69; 5.89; 5.83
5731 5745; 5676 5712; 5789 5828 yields -0.2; 5.56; 5.92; 5.7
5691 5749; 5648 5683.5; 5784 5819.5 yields 0.8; 5.62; 5.9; 5.73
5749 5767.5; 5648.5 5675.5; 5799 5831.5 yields 0.3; 5.6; 5.95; 5.82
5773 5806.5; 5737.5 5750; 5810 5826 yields 0.3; 5.82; 5.89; 5.86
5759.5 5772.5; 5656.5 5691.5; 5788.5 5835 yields 0.1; 5.58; 5.93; 5.82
